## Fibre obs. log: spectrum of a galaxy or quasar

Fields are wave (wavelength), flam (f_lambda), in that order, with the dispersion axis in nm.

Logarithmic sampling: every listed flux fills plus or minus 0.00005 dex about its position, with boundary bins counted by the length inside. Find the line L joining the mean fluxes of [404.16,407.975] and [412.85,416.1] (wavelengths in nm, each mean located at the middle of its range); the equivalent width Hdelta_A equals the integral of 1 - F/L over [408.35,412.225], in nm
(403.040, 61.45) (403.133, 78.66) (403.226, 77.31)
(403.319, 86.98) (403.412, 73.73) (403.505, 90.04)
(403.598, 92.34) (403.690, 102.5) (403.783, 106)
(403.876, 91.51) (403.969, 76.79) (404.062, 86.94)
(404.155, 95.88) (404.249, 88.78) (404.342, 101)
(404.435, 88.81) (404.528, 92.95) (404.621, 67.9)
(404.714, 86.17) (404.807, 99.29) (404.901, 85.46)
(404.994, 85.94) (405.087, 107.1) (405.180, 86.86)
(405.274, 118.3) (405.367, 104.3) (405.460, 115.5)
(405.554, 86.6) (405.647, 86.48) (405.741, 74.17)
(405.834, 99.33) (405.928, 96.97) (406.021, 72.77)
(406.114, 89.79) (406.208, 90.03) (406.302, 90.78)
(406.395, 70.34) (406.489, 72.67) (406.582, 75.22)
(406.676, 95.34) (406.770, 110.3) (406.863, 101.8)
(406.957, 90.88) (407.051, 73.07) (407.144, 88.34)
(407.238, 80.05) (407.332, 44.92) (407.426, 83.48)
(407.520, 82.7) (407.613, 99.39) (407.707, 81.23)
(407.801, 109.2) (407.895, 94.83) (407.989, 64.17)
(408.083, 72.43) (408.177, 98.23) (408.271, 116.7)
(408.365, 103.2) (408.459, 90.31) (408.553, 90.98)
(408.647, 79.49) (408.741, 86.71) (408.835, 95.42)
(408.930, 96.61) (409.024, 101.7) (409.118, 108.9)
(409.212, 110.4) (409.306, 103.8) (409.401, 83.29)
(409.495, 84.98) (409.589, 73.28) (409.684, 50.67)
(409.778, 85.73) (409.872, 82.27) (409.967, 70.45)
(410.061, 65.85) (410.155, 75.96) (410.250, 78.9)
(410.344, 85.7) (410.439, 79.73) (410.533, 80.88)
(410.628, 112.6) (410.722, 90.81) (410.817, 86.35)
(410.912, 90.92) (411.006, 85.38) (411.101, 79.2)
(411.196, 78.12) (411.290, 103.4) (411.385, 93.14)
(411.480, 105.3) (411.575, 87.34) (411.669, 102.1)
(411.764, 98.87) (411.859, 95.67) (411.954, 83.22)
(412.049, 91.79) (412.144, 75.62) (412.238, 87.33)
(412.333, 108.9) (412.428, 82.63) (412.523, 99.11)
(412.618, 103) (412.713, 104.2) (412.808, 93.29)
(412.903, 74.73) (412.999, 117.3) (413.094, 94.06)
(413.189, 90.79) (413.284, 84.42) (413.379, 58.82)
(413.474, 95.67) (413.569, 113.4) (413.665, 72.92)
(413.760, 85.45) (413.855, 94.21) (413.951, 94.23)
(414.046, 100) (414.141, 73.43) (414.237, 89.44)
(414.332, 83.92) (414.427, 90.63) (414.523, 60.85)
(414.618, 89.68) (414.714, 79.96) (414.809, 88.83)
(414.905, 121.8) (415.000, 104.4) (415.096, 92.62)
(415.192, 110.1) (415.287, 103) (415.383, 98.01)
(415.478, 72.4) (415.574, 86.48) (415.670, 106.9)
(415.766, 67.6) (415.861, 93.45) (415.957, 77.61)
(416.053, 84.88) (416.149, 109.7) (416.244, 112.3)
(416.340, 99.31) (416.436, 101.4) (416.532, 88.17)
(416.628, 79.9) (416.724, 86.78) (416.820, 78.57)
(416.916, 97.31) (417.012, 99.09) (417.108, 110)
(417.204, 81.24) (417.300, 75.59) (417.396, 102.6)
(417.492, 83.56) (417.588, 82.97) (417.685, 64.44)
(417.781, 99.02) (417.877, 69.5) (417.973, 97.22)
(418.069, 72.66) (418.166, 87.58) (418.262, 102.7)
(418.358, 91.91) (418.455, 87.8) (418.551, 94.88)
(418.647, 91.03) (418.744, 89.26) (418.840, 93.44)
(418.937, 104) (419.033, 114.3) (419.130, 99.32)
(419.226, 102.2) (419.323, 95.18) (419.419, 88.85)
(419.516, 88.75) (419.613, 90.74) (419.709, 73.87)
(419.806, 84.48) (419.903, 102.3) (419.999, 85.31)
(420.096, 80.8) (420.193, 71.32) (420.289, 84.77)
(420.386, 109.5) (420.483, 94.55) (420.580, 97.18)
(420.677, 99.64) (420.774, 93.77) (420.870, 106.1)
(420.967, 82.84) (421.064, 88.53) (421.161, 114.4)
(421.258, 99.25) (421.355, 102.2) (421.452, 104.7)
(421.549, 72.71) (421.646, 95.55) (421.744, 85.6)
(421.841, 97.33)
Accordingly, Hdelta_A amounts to 0.05 nm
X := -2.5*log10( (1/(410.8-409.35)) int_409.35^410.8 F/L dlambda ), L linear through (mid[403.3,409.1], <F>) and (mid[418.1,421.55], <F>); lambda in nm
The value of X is 0.137 mag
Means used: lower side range 89.9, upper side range 93.8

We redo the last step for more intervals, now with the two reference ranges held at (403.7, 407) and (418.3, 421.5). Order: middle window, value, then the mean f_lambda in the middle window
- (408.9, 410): 0.05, 87.8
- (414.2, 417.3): 0.02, 91.8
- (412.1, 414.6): 0.04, 89.6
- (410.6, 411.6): 0.01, 91.7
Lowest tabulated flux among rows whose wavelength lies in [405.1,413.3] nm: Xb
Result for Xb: 44.92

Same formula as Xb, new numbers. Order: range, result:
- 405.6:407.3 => 70.34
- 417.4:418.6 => 64.44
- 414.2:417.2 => 60.85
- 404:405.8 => 67.9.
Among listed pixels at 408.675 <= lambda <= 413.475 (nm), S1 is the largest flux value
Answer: 117.3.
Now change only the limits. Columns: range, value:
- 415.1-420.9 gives 114.3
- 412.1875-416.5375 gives 121.8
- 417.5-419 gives 104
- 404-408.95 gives 118.3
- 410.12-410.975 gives 112.6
